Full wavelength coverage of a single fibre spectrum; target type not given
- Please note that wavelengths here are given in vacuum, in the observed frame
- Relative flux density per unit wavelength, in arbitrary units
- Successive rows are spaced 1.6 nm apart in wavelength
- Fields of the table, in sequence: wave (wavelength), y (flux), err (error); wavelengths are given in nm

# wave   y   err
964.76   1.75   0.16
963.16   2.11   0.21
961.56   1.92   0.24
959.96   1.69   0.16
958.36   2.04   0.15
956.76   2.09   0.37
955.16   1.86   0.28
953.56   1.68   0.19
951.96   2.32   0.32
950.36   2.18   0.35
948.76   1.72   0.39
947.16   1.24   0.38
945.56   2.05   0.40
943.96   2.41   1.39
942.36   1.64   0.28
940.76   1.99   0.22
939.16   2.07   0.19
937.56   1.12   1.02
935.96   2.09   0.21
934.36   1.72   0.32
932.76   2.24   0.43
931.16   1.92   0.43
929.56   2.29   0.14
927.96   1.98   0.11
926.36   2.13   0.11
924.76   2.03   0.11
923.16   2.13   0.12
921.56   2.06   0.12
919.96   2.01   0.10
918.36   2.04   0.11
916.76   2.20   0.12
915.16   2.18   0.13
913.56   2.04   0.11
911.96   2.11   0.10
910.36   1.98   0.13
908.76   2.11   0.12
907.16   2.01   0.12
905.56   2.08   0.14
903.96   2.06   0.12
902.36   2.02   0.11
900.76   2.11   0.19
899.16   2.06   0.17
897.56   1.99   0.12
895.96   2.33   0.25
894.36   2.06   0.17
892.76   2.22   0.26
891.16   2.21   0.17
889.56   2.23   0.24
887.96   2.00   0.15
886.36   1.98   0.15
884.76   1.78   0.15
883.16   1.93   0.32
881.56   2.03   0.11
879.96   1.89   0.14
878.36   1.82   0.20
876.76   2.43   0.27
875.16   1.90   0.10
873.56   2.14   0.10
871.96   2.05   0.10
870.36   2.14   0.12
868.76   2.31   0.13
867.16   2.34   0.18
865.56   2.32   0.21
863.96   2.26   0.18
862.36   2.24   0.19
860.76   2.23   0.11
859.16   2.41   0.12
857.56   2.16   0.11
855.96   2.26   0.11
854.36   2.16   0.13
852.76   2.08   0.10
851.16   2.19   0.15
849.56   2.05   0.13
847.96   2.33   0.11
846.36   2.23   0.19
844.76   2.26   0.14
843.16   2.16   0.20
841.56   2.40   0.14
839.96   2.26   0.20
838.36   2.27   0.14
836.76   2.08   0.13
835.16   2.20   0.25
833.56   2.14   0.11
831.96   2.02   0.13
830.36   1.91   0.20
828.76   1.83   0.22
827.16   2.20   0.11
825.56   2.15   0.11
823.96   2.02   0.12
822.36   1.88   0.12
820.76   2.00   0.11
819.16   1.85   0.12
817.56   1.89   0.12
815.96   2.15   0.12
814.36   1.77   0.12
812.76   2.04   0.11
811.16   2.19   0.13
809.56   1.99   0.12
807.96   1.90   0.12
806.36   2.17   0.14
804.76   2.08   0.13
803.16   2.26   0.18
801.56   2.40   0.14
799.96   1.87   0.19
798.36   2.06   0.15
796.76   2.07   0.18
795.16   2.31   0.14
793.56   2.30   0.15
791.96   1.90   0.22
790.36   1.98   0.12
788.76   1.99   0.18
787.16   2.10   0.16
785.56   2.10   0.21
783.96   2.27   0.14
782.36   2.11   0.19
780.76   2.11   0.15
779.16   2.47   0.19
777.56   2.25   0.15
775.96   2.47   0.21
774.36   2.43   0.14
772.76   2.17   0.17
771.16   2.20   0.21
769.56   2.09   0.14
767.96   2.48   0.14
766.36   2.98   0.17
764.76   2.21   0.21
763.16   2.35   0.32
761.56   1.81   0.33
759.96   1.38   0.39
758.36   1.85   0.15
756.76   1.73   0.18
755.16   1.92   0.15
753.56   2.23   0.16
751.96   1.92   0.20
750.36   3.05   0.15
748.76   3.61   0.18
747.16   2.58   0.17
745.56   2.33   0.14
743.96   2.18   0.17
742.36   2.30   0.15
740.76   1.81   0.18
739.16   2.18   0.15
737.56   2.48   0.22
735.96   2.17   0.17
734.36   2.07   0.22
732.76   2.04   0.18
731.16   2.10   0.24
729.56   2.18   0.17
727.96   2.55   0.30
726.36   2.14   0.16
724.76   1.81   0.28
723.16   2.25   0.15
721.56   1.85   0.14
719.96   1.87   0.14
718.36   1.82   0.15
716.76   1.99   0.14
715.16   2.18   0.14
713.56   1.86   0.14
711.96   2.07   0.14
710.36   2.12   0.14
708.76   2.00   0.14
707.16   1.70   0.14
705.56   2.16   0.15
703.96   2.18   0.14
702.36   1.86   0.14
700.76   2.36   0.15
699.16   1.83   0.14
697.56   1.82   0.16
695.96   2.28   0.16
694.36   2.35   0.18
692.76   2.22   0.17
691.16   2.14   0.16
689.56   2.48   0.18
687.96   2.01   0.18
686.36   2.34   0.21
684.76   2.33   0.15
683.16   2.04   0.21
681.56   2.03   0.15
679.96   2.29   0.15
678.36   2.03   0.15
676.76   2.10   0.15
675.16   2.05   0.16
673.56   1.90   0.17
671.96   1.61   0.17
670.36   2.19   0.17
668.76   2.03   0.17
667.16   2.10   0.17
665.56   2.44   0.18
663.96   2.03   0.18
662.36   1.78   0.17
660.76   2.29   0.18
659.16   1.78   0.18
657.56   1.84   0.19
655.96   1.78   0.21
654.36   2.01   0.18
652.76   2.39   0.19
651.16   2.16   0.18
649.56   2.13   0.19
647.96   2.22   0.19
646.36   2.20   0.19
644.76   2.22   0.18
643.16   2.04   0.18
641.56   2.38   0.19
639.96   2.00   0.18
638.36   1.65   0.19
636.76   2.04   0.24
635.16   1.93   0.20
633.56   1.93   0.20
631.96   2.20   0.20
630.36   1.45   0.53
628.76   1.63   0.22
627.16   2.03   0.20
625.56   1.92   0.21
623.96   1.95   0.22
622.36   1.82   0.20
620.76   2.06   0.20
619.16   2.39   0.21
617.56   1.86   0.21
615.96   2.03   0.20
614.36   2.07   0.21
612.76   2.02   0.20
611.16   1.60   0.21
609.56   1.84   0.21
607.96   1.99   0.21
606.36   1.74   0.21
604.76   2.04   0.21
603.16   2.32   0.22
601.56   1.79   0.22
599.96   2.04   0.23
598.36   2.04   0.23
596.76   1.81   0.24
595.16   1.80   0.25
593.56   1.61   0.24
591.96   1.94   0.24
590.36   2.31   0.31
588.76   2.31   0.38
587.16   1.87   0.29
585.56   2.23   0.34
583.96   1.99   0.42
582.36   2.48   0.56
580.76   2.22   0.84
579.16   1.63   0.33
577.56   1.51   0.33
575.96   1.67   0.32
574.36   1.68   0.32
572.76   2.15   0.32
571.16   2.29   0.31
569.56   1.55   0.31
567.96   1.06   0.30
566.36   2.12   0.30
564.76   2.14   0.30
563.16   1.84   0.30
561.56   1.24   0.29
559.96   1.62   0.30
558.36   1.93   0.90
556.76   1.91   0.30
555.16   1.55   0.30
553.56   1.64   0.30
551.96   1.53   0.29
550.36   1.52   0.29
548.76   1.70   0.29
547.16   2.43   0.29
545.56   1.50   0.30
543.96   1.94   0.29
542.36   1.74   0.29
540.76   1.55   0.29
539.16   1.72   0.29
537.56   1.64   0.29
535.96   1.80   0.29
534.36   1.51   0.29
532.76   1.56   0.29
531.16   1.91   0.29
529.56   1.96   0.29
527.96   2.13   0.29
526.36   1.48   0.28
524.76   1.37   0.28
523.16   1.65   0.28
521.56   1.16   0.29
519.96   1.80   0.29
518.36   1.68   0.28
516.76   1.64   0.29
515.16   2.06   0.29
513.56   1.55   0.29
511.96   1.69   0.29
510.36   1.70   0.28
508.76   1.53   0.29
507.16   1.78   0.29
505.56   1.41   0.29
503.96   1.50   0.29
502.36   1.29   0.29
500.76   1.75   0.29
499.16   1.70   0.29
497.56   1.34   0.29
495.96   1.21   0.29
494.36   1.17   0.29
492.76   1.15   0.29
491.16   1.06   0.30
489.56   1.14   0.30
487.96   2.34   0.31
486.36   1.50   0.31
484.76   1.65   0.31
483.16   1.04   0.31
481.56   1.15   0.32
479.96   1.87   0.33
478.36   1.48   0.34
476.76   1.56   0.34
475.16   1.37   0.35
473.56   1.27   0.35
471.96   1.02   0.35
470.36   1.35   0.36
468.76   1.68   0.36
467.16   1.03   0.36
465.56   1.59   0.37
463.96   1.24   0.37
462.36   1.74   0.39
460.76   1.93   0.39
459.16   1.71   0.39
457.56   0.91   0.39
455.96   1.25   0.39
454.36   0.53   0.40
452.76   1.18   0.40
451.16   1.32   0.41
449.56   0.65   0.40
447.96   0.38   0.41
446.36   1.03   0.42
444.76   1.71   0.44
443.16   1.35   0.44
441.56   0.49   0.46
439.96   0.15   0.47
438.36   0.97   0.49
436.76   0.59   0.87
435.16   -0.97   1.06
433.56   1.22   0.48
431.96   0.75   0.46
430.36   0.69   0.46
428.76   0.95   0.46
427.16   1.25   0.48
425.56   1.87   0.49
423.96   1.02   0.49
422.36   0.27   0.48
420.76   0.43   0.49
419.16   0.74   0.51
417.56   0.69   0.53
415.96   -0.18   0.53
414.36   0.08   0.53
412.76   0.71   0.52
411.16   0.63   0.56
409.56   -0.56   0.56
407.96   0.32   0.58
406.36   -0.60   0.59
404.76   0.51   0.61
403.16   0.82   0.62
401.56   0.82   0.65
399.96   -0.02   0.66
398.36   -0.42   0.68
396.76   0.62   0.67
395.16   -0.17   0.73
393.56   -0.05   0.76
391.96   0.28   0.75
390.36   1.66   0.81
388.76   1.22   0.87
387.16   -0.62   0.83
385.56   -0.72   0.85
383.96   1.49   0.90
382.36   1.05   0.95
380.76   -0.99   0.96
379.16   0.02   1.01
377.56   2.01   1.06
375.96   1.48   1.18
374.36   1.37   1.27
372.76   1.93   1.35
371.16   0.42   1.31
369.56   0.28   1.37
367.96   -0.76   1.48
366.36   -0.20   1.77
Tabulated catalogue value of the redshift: 0.140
